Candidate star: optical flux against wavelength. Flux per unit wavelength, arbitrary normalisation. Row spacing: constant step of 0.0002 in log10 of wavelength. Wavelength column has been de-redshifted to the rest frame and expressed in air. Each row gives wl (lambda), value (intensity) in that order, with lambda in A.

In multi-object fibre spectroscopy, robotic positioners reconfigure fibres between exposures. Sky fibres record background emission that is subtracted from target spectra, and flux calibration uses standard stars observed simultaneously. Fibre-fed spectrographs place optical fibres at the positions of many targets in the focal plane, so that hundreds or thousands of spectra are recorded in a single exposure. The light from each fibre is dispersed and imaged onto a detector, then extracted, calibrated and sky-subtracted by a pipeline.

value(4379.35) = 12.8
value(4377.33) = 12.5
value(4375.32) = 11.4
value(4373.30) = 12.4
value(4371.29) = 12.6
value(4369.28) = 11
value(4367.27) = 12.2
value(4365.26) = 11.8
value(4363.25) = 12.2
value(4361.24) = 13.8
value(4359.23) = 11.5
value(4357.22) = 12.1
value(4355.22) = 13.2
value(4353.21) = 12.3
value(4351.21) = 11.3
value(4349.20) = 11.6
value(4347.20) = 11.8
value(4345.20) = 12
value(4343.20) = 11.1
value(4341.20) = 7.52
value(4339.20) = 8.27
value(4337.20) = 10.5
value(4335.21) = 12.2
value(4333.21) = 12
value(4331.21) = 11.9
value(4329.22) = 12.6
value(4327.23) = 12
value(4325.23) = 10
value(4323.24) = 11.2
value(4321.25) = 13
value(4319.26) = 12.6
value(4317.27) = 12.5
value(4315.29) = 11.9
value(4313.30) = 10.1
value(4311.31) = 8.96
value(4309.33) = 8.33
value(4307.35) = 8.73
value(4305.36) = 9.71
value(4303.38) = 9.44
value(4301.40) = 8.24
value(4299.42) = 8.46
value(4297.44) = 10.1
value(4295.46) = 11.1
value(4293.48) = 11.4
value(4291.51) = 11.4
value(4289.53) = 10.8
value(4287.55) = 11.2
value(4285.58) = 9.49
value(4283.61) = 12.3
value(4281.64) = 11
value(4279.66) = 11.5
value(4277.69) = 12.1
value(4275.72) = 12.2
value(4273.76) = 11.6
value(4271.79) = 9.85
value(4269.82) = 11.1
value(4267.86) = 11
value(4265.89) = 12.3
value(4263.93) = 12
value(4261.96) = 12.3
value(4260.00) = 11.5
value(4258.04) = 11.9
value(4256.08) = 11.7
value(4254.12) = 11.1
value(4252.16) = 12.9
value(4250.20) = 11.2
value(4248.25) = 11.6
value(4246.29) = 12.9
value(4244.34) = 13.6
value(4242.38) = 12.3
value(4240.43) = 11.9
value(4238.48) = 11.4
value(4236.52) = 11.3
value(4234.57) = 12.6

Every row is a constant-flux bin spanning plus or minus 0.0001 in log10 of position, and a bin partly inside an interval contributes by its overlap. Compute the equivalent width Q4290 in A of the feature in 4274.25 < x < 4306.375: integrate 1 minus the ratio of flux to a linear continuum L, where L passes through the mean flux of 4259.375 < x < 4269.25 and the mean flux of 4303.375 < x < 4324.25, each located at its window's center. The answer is 1.6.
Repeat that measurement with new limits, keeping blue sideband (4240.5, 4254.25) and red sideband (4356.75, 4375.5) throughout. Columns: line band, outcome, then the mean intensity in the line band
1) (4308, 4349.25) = 3.9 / 11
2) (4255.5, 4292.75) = 2.5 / 11.4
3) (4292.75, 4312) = 4.4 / 9.43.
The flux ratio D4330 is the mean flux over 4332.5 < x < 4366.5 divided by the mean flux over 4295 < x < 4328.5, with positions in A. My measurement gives 1.1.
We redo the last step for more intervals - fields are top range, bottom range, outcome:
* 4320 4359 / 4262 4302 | 1.04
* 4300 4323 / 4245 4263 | 0.86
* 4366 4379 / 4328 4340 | 1.07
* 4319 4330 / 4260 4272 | 1.03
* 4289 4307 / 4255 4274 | 0.87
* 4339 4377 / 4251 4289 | 1.01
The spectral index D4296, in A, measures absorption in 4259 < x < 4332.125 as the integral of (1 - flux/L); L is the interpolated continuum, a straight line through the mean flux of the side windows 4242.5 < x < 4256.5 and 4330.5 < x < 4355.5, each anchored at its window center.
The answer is 4.3 A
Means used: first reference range 12.2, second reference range 11.1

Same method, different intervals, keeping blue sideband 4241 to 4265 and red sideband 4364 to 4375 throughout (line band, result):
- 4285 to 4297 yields 1.1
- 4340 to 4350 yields 1.0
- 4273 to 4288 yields 0.8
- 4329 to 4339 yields 0.4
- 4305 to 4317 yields 2.2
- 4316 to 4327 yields 0.1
